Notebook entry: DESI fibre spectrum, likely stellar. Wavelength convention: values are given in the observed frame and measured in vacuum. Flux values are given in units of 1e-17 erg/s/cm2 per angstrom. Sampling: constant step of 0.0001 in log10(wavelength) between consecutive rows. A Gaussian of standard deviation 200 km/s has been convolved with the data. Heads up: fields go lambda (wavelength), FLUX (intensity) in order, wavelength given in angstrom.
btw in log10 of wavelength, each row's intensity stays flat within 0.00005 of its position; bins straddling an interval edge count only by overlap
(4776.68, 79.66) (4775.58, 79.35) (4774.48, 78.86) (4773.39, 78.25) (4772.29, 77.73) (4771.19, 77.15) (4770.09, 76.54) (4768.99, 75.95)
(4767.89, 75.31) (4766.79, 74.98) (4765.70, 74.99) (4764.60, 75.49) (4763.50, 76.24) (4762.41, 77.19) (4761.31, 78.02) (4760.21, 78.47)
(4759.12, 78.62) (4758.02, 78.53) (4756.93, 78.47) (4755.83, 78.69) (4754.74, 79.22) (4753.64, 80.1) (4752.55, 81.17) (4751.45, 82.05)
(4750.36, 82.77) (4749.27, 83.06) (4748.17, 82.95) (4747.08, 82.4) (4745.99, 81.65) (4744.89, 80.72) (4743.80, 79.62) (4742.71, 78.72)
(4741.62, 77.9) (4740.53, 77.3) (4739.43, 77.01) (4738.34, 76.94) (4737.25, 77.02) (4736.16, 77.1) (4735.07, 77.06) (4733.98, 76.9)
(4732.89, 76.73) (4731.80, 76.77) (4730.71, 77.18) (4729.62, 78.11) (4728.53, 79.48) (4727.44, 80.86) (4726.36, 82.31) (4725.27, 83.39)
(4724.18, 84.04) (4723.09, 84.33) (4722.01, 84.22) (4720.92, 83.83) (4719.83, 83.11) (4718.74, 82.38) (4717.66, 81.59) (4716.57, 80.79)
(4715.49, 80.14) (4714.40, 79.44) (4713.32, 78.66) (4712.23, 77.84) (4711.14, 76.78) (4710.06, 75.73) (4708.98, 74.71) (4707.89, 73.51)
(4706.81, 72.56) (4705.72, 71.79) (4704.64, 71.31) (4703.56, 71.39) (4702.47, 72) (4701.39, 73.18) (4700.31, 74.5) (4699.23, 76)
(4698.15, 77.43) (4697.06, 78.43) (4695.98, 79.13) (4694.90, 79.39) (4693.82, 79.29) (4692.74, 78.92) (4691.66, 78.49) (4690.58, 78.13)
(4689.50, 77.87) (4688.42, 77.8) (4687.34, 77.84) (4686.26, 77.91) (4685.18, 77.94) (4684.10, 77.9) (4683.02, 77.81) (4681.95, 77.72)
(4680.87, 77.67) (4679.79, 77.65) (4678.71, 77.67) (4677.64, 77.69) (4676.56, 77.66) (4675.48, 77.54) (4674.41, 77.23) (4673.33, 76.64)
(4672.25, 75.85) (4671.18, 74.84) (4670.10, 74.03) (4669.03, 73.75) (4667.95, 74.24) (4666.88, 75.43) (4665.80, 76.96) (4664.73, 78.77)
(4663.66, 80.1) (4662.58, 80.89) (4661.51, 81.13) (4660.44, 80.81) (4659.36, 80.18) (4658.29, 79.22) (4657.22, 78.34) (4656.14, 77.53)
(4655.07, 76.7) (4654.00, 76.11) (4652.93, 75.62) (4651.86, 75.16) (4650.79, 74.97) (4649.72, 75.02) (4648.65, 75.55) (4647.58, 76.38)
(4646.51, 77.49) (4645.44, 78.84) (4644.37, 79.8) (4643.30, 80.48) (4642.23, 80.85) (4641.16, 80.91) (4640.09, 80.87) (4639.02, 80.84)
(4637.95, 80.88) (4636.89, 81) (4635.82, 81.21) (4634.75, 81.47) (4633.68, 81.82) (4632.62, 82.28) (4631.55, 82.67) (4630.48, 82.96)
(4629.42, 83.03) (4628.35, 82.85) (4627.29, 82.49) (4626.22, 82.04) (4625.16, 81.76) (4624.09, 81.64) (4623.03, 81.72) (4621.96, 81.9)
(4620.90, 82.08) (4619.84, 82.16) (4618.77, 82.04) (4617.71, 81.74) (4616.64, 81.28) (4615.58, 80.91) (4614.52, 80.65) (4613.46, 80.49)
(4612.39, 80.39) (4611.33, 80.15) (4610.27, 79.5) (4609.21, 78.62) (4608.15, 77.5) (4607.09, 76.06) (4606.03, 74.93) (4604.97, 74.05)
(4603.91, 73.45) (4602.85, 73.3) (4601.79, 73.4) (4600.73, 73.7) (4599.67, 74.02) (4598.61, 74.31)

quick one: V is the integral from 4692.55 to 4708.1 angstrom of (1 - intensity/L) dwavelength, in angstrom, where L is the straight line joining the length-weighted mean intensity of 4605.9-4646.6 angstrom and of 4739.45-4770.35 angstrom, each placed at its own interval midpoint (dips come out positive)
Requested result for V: 0.9 angstrom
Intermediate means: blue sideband 80.9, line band 75.2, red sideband 78.8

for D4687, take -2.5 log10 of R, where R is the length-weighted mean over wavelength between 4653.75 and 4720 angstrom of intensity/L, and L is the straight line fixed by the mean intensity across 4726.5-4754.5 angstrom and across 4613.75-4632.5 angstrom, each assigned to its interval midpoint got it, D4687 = 0.04 mag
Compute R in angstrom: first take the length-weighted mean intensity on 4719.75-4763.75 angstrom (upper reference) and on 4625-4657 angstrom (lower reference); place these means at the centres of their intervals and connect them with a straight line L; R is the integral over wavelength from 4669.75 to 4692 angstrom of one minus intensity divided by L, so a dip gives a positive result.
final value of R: 0.6 angstrom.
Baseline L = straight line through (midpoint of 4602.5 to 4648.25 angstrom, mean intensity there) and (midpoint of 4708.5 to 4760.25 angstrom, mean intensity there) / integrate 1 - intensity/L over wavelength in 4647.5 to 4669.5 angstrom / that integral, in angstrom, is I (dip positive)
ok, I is 0.8 angstrom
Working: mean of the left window 80.2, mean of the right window 79.8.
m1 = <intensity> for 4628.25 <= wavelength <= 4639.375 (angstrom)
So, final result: 81.9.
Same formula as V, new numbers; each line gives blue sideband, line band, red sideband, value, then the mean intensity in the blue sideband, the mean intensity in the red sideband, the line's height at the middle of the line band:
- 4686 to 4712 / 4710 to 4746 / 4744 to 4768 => -0.91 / 76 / 79.2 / 77.6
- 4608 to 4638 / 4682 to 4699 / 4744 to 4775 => 0.40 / 81.4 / 78.8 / 80.1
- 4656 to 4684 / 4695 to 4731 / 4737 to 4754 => 0.38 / 77.6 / 80.1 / 79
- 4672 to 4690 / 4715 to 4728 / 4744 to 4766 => -0.65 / 77.6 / 79.6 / 78.7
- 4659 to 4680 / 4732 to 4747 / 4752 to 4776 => -0.10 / 77.4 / 77.7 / 77.6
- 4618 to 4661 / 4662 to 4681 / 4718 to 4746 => 0.71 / 80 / 79.8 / 79.9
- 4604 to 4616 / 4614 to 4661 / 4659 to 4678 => -1.34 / 78.3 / 77.4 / 77.9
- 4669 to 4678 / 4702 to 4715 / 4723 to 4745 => 0.52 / 76.2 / 78.9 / 77.8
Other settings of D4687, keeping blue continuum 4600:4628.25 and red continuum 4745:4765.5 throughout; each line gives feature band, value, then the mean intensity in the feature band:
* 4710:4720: 0.00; 79.7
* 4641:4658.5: 0.03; 77.5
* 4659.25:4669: 0.01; 78.4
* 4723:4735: 0.00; 79.7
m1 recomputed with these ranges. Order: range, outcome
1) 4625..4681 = 78.7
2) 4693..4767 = 78.5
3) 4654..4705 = 77.2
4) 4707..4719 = 78.1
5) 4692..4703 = 76.9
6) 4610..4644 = 81.5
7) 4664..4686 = 76.8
